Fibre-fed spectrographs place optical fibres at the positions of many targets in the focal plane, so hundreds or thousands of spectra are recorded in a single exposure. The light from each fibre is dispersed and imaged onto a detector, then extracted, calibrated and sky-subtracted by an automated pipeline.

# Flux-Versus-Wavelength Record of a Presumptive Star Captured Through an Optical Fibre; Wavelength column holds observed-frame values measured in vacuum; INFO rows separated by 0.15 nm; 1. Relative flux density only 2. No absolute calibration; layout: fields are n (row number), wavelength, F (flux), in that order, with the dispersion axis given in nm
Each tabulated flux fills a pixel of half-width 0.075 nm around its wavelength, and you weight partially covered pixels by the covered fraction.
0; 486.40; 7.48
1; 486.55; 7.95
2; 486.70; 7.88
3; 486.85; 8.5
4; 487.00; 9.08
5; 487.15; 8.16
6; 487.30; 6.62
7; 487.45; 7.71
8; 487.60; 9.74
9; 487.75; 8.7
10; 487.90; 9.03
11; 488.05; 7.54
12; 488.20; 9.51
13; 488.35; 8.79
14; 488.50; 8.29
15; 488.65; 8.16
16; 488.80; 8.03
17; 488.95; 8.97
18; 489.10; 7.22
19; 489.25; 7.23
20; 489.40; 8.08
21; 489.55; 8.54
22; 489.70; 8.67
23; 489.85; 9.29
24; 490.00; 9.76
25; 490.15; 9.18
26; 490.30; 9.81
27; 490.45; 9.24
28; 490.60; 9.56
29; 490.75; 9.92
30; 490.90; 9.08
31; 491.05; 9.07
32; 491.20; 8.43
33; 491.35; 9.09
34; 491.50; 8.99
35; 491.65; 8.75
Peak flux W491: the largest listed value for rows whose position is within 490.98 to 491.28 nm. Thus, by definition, 9.07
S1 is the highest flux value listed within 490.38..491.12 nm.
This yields 9.92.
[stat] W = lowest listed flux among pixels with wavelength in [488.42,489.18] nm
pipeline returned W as 7.22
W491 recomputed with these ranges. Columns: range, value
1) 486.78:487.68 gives 9.74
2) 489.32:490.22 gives 9.76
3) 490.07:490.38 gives 9.81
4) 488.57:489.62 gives 8.97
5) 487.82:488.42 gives 9.51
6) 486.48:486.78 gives 7.95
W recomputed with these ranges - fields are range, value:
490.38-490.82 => 9.24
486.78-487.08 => 8.5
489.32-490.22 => 8.08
